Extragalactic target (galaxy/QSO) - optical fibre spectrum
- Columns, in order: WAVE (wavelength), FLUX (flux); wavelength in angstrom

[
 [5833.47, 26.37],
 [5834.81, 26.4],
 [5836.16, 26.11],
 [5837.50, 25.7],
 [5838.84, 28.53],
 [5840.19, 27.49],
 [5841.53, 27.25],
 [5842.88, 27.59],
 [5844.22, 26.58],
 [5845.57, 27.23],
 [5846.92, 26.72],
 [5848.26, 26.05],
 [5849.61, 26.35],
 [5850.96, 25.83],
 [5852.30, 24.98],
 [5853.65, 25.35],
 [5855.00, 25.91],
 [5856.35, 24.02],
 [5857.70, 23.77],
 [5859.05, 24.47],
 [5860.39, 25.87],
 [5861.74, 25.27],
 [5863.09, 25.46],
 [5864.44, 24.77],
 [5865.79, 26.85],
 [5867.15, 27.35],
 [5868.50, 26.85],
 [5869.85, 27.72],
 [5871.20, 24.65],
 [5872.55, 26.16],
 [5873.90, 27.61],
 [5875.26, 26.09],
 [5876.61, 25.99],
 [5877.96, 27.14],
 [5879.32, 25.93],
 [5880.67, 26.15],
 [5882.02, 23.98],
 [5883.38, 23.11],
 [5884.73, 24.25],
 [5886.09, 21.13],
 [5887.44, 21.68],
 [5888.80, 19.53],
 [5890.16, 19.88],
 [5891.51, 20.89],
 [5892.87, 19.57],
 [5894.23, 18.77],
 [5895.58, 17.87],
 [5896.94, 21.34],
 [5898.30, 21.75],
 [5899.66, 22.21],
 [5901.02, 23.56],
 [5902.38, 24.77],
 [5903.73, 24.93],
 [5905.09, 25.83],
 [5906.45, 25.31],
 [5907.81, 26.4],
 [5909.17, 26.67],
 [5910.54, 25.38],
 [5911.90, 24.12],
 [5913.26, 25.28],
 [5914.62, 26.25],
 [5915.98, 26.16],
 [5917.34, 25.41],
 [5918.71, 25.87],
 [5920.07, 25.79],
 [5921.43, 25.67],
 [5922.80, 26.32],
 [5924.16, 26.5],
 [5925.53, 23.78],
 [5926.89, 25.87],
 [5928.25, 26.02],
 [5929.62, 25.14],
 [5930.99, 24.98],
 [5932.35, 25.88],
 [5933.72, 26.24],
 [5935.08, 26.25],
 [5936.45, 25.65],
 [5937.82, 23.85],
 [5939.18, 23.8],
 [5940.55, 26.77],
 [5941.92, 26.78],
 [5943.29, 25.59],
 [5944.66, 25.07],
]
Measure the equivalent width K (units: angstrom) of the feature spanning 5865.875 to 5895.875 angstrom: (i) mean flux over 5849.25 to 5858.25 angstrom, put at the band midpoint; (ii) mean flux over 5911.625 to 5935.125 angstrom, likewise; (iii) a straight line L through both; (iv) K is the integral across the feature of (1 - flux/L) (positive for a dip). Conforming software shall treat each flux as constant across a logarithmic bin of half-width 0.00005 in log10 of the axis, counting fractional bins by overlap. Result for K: 1.73 angstrom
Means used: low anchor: 25.1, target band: 23.9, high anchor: 25.7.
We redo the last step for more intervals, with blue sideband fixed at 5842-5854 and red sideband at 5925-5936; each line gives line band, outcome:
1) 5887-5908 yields 3.1 angstrom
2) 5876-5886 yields 0.4 angstrom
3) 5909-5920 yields 0.0 angstrom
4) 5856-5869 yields 0.4 angstrom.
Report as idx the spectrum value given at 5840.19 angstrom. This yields 27.49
